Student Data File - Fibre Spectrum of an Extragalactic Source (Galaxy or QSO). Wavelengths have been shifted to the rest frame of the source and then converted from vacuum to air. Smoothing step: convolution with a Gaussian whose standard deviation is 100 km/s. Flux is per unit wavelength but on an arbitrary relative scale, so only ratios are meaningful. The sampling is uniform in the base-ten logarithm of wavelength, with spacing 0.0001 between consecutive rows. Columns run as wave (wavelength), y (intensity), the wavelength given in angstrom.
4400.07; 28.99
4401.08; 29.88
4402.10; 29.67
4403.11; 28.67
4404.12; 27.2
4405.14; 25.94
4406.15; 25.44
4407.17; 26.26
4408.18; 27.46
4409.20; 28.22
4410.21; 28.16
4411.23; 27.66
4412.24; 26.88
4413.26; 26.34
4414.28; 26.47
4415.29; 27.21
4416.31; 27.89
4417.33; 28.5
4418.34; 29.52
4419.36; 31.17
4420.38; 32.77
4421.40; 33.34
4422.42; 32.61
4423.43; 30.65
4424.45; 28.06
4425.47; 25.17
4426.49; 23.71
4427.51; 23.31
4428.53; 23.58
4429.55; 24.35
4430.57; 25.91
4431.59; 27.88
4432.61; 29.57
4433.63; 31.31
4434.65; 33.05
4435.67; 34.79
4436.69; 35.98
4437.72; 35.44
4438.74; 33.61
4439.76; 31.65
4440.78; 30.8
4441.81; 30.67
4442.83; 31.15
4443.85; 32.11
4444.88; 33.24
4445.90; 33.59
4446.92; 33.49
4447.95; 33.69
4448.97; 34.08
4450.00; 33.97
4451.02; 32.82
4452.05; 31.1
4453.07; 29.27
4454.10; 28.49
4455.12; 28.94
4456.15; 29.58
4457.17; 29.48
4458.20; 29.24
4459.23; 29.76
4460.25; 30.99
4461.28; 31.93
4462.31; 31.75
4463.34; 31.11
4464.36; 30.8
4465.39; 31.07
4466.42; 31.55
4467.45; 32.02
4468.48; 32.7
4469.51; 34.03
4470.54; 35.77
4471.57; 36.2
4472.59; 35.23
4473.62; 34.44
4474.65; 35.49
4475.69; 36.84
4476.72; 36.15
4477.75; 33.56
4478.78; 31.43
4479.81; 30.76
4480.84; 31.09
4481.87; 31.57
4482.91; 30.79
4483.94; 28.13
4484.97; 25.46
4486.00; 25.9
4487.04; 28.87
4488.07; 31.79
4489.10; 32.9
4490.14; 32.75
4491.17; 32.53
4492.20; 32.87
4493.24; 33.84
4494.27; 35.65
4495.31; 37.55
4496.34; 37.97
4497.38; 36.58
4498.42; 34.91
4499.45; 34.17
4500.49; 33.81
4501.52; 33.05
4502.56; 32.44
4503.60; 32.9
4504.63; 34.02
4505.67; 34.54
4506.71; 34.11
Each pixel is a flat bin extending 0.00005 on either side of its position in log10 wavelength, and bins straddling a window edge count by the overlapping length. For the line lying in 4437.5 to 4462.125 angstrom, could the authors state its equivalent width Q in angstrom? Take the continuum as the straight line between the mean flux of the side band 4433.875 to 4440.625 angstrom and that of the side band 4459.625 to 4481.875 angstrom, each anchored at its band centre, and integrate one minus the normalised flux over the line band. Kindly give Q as 1.43 angstrom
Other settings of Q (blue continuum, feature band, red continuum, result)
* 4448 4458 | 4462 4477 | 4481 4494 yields -1.37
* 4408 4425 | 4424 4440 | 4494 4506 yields 0.50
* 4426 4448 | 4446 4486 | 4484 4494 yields -1.61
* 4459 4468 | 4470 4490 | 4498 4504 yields 0.00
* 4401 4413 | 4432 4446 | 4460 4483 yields -1.09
